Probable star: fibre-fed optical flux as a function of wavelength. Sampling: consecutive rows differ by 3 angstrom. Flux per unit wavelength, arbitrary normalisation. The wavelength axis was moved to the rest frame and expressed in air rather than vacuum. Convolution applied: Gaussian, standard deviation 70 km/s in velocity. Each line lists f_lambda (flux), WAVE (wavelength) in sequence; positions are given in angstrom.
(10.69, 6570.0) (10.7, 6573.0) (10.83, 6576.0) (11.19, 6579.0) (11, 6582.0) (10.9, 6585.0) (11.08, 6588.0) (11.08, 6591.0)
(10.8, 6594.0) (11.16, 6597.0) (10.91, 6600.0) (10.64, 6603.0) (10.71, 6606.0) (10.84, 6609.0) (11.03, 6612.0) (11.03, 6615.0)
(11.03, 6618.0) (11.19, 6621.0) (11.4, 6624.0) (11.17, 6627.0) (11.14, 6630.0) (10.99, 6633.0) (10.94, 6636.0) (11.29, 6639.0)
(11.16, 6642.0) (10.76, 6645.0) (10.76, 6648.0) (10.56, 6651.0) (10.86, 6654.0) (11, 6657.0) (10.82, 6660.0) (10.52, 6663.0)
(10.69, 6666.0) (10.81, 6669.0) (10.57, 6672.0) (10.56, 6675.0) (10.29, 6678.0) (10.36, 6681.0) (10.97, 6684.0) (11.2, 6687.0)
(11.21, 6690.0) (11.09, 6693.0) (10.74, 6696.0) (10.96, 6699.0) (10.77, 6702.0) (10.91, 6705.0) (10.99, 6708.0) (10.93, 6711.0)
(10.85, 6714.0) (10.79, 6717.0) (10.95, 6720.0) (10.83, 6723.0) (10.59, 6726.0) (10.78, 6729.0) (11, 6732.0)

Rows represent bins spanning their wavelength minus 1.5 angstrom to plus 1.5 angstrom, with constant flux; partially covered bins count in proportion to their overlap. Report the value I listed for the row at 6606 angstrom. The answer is 10.71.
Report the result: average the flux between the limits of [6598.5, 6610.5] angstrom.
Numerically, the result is 10.8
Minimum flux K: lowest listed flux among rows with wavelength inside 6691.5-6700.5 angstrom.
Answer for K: 10.74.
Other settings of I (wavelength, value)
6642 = 11.16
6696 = 10.74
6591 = 11.08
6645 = 10.76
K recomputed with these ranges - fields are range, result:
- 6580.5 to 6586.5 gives 10.9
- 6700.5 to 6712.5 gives 10.77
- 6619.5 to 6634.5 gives 10.99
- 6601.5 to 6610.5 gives 10.64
